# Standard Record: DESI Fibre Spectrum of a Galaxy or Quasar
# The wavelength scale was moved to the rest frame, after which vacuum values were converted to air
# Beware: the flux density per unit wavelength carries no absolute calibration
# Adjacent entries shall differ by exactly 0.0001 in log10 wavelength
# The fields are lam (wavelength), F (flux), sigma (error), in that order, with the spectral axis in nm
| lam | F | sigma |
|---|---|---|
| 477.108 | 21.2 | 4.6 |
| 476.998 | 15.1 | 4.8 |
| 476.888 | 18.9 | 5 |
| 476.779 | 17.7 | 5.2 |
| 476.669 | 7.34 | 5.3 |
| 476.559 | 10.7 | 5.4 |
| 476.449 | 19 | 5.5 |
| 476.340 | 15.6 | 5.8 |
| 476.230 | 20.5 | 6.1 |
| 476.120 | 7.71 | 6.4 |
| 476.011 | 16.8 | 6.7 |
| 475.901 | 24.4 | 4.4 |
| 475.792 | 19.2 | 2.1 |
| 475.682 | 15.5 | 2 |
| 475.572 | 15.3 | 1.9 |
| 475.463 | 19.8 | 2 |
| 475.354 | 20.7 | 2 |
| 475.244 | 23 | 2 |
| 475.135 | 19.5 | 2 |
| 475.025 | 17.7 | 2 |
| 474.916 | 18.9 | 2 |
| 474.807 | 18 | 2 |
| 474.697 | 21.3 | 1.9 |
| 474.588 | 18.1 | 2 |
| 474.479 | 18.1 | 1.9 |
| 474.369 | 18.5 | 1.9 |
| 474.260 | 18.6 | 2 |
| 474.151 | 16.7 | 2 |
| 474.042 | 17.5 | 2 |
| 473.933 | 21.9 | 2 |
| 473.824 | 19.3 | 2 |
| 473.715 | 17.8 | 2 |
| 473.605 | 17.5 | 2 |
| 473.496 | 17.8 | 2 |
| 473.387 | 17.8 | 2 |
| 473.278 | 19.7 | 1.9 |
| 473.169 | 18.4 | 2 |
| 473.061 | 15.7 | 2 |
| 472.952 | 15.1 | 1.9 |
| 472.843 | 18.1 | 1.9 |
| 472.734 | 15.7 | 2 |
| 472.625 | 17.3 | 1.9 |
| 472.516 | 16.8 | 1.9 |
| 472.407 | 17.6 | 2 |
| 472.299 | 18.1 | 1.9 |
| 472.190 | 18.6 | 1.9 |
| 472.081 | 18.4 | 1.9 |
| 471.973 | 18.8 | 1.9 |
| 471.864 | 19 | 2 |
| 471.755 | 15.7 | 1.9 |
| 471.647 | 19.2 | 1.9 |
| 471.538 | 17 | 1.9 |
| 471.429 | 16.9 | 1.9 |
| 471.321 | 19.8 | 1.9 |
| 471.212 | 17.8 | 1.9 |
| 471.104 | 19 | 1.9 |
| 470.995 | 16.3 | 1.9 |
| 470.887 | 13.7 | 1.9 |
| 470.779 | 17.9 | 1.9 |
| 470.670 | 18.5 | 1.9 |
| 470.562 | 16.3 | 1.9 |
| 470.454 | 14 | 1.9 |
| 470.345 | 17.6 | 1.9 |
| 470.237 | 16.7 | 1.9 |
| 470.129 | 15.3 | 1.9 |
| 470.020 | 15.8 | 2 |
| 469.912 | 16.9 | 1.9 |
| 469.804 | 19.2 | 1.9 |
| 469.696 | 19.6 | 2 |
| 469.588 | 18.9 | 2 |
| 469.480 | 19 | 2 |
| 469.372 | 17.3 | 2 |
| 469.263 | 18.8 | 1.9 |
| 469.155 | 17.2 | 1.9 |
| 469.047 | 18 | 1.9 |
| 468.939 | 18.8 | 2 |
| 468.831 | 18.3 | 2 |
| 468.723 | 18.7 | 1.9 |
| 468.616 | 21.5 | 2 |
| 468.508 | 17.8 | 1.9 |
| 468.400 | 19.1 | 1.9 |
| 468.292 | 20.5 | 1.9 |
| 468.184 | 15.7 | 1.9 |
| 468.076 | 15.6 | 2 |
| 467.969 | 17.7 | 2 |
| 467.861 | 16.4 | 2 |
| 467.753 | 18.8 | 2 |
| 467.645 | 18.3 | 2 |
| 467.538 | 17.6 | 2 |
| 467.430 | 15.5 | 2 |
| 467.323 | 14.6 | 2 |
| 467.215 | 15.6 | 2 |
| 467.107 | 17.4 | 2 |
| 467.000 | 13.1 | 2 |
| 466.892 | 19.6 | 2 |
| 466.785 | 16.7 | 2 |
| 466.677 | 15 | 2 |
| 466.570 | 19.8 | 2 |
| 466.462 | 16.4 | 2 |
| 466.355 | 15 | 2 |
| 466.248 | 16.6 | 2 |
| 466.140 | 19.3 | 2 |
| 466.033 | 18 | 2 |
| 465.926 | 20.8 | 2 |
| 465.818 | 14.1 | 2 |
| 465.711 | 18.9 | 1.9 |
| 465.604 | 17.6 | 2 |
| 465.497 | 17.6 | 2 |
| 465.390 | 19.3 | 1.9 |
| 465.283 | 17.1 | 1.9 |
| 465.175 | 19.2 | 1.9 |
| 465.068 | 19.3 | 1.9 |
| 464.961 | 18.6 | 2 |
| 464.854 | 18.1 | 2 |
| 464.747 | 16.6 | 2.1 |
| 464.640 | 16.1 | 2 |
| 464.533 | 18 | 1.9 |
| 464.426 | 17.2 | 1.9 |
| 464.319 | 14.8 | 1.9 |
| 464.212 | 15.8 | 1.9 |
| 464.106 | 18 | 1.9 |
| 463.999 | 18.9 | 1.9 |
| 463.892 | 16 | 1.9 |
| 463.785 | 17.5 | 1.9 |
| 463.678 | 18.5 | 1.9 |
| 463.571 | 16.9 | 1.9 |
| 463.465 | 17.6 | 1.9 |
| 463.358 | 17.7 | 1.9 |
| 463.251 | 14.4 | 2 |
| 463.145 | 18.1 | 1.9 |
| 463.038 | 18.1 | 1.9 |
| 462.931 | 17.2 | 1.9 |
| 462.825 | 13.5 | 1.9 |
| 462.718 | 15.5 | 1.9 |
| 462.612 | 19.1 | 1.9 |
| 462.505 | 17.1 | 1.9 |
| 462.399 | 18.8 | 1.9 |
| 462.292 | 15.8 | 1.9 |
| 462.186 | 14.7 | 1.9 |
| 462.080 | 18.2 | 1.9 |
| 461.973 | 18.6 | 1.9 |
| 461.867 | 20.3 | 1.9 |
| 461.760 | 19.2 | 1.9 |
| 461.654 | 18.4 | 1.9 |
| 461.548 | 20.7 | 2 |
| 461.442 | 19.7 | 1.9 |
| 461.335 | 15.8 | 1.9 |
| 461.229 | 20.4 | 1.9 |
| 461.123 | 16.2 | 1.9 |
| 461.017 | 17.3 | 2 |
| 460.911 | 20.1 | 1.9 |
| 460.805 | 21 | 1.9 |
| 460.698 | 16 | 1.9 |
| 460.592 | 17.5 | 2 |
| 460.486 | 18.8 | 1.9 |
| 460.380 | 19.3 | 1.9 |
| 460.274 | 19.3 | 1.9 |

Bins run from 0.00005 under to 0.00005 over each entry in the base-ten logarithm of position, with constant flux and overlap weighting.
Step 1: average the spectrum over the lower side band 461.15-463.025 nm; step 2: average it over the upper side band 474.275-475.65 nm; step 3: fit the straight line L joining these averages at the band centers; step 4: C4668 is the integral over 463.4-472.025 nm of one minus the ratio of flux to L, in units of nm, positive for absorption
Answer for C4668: 0.39 nm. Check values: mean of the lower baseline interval 17.8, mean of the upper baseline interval 19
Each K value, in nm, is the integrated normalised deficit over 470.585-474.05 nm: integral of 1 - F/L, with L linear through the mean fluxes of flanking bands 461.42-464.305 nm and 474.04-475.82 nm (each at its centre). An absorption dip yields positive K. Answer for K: 0.12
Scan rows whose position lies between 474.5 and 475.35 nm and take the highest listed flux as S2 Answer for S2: 23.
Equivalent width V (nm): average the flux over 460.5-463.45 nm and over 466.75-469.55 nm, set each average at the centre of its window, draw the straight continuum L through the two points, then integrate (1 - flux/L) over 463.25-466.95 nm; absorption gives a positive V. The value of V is 0.040 nm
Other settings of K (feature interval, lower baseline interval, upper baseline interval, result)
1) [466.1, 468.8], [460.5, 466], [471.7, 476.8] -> 0.06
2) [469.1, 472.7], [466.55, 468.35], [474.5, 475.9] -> 0.07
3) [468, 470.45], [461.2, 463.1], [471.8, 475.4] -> 0.03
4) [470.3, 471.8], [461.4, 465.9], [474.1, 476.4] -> 0.07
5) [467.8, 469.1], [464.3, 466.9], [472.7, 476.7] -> -0.04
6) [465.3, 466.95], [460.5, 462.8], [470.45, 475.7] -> 0.04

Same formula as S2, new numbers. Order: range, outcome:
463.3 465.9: 19.3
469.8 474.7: 21.9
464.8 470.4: 21.5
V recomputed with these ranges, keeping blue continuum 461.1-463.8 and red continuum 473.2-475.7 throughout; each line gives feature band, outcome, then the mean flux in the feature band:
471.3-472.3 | 0.020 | 18.1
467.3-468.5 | 0.051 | 17.3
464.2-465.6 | 0.022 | 17.6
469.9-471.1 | 0.129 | 16.4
